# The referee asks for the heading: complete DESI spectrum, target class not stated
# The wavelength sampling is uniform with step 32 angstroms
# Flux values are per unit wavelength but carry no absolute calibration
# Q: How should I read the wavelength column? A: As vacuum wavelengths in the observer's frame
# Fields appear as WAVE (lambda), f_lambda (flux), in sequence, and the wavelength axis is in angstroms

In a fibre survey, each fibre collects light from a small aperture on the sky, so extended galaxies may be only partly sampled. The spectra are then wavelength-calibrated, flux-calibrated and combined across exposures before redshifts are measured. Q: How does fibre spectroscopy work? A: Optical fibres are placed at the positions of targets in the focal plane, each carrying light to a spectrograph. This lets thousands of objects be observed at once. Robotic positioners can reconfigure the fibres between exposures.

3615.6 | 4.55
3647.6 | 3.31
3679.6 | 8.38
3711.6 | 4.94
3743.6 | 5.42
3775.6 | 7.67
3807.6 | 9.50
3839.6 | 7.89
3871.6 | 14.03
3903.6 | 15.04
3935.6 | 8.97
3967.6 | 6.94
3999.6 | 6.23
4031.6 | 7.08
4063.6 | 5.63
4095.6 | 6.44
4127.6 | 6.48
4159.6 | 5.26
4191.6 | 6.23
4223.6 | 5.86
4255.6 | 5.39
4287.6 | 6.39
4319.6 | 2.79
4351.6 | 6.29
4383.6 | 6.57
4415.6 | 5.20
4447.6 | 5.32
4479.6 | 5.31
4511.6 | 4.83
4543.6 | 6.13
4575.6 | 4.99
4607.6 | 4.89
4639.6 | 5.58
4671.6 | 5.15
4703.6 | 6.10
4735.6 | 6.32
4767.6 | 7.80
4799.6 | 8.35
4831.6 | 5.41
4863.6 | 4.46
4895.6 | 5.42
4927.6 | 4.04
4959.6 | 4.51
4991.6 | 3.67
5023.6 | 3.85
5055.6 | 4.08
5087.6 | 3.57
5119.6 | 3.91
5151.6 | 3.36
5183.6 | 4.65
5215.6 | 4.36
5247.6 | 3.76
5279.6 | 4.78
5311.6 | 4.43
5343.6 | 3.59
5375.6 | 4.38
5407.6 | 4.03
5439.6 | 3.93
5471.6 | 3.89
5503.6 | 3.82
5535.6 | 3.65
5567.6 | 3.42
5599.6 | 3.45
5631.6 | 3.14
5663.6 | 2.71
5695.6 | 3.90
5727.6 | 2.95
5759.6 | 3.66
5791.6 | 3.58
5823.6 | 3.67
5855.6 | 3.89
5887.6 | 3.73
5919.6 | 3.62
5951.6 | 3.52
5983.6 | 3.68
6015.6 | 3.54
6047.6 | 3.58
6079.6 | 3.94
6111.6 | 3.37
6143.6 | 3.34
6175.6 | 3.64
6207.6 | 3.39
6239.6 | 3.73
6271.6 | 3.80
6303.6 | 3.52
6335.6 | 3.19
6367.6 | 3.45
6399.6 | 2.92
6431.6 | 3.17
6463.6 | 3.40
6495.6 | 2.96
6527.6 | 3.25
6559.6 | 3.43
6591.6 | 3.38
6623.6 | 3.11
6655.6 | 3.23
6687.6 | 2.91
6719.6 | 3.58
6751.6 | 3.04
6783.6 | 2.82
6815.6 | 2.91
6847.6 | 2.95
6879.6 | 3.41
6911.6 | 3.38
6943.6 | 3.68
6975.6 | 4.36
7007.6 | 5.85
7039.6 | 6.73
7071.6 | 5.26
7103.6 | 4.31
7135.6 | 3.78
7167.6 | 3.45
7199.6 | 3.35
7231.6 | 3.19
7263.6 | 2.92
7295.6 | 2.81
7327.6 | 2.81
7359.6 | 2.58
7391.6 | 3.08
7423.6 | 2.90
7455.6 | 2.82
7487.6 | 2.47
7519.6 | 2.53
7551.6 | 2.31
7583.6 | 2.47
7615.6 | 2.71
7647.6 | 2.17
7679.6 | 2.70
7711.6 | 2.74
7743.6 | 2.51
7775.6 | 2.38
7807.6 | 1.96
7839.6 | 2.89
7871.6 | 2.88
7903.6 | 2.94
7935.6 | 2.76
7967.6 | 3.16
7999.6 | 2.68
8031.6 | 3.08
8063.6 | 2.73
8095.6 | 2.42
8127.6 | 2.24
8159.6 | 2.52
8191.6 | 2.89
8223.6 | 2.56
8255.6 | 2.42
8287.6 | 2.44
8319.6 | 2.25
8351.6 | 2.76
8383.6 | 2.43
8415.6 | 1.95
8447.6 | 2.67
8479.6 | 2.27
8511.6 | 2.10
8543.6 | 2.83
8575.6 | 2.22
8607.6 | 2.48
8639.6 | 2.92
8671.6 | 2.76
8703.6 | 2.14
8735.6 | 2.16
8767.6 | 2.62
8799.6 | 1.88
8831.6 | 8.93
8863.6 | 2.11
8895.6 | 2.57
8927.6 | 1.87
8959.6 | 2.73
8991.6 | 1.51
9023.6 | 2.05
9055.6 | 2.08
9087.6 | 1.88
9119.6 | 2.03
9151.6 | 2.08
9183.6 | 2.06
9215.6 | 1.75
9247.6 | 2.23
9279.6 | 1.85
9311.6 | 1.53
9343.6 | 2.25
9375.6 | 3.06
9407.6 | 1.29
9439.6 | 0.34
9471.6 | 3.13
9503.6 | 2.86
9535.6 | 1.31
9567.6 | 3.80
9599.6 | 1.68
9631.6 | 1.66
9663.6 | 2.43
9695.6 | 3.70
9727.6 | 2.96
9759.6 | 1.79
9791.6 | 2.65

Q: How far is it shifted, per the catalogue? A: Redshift 1.515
